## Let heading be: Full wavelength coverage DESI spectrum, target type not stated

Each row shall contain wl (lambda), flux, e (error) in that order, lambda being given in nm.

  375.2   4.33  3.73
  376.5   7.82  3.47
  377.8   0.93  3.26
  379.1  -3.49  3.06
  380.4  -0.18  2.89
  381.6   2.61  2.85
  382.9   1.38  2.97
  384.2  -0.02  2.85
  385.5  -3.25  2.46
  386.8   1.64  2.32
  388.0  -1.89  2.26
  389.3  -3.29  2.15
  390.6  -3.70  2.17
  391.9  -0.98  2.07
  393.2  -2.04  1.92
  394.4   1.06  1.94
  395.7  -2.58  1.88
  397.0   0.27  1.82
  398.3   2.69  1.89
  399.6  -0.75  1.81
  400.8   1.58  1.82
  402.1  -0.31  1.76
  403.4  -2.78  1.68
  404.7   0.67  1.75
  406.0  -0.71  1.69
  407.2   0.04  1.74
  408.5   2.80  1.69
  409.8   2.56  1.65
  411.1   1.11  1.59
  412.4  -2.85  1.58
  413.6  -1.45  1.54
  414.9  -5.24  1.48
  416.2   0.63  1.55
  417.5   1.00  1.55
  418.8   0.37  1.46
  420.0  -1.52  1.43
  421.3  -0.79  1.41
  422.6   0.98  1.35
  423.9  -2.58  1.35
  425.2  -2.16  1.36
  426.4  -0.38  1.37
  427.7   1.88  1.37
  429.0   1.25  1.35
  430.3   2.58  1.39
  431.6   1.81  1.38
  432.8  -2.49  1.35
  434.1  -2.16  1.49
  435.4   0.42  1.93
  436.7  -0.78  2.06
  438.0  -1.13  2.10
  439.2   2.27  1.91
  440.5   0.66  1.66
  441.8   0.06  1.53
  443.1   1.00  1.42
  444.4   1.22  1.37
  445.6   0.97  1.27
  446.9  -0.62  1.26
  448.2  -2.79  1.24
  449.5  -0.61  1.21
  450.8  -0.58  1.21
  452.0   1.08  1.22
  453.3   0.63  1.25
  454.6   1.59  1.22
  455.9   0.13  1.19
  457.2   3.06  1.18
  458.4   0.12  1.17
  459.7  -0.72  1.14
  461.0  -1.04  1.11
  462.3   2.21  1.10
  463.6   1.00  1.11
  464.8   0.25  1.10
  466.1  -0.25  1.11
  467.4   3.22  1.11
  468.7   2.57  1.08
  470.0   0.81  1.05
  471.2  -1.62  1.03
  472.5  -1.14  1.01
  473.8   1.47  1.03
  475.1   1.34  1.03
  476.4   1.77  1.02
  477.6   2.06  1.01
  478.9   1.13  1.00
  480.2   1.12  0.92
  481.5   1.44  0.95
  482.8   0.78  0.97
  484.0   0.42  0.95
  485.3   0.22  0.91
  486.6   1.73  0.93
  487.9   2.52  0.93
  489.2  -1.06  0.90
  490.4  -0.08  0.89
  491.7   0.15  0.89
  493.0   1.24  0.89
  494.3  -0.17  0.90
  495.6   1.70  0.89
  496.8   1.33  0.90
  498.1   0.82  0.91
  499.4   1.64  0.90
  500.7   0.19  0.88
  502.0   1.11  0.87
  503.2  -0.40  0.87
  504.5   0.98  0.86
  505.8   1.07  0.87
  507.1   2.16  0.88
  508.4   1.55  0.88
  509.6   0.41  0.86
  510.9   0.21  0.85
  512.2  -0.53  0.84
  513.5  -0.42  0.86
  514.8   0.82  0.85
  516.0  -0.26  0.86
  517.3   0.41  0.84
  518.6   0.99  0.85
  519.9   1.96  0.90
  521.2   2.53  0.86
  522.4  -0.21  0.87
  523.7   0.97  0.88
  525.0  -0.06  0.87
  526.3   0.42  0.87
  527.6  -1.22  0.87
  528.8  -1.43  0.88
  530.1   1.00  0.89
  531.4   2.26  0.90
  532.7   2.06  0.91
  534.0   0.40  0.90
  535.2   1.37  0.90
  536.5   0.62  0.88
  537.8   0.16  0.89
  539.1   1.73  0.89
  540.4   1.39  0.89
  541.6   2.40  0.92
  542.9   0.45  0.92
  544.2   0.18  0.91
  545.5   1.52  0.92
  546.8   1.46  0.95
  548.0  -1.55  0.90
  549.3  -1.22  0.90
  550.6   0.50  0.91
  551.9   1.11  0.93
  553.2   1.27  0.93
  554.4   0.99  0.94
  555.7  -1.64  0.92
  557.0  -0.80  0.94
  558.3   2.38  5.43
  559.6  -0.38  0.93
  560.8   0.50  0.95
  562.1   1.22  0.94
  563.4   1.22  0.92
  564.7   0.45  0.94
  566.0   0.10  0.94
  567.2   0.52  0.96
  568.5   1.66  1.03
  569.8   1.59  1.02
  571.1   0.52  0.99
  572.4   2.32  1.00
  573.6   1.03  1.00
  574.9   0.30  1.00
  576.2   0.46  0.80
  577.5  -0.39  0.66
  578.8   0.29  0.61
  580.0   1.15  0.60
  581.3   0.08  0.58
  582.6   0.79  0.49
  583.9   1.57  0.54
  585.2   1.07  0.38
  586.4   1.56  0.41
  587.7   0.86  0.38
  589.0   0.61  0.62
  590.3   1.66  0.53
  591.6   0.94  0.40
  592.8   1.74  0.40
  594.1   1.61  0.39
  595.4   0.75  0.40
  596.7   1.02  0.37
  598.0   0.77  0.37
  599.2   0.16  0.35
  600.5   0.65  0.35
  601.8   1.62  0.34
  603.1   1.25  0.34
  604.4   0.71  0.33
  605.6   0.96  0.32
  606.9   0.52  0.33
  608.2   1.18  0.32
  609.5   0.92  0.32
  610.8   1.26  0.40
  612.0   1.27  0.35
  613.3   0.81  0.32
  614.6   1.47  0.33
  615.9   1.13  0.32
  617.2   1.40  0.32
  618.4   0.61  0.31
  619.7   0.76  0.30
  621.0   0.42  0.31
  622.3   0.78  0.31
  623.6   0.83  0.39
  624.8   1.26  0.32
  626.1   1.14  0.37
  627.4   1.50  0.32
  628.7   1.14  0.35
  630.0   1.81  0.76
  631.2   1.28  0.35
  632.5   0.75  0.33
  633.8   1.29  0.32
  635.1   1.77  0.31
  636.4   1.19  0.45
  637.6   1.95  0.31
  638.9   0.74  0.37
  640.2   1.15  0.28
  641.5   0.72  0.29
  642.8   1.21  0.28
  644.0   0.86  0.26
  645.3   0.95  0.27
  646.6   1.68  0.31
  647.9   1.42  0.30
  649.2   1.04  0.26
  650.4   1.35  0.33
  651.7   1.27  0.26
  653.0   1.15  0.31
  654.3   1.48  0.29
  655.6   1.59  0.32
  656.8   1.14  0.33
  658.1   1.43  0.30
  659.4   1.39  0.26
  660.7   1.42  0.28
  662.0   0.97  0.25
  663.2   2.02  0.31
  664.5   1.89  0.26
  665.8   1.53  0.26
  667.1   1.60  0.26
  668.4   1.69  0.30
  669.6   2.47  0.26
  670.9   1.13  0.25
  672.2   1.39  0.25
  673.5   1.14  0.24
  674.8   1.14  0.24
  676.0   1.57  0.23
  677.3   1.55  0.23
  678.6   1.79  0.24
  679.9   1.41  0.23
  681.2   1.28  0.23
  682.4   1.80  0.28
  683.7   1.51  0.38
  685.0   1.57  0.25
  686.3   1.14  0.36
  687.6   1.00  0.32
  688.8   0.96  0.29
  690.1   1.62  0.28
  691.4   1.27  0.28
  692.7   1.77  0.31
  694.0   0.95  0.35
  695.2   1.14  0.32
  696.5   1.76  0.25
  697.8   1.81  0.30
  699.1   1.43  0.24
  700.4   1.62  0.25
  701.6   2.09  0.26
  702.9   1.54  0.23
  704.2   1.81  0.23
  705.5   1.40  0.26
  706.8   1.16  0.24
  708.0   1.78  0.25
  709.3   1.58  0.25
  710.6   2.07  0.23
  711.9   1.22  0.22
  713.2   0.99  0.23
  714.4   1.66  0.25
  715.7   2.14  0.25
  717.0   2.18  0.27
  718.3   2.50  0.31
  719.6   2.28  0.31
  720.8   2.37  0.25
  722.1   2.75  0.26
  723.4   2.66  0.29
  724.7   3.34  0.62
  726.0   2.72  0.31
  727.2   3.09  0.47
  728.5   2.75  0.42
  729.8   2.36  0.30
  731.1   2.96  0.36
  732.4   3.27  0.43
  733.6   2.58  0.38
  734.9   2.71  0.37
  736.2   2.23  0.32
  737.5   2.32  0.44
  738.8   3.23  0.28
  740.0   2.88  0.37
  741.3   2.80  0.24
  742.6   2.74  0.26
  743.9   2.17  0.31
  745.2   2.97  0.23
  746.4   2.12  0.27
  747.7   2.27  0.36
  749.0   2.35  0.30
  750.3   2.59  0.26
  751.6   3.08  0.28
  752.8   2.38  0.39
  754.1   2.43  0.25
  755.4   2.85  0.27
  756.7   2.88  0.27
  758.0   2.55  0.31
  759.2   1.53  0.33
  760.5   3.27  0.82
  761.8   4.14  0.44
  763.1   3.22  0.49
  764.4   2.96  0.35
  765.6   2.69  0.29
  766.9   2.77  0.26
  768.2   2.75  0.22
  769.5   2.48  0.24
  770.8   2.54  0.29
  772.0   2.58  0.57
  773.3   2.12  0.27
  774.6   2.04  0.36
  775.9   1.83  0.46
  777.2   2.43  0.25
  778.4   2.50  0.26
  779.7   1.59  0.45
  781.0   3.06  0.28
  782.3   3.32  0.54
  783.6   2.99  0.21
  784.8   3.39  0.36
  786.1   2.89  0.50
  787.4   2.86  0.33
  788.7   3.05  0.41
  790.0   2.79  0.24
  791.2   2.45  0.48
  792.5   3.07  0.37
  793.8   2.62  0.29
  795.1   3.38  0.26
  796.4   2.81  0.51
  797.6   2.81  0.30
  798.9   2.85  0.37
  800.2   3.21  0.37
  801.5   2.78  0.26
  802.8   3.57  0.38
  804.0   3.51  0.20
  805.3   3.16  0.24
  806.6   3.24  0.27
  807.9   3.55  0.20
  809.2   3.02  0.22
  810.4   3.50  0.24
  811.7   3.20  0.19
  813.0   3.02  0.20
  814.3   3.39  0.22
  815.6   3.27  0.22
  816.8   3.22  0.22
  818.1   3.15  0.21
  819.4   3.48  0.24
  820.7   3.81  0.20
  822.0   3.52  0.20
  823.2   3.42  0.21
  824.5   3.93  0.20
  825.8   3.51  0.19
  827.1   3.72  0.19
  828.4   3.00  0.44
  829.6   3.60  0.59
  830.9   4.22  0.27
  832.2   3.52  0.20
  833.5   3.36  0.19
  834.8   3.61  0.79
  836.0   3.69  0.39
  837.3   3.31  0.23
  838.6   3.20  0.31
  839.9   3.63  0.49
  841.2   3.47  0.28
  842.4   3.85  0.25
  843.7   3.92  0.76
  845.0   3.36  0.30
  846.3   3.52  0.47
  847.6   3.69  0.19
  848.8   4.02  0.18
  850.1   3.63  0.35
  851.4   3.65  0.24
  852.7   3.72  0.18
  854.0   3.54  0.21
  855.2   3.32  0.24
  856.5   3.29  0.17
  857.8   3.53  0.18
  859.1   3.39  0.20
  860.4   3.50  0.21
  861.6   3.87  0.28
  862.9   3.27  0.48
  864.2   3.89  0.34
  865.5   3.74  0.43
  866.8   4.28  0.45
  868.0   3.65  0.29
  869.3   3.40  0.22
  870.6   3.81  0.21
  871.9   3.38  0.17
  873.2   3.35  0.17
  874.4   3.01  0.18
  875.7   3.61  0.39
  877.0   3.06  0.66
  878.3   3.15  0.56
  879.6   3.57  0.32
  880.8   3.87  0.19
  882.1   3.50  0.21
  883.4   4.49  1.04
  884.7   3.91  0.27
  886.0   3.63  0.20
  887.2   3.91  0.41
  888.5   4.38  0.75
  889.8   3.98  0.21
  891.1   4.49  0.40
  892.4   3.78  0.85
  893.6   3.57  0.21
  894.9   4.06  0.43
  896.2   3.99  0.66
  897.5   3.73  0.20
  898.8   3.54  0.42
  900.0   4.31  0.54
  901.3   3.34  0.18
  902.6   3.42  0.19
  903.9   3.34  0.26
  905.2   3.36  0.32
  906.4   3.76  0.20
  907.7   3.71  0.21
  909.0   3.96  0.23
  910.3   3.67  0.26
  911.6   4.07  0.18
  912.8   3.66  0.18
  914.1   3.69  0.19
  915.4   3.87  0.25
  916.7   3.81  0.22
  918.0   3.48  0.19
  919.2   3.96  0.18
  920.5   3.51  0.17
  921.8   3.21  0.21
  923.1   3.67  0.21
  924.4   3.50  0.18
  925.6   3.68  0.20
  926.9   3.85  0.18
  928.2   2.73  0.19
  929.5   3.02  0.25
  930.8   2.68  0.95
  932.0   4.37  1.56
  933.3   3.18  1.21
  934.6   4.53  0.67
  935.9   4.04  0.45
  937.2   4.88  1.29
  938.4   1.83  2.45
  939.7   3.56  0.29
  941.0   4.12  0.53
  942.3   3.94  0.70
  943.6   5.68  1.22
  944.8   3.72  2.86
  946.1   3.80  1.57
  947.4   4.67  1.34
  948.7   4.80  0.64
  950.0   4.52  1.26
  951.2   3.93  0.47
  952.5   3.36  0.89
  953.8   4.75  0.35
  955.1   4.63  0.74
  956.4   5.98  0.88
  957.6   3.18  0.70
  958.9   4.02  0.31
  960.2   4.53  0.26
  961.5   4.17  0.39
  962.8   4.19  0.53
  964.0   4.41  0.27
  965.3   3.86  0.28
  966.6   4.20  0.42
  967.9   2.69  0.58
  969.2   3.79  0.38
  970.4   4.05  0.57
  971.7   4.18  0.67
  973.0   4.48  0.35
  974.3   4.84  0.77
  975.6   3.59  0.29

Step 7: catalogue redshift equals 0.796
